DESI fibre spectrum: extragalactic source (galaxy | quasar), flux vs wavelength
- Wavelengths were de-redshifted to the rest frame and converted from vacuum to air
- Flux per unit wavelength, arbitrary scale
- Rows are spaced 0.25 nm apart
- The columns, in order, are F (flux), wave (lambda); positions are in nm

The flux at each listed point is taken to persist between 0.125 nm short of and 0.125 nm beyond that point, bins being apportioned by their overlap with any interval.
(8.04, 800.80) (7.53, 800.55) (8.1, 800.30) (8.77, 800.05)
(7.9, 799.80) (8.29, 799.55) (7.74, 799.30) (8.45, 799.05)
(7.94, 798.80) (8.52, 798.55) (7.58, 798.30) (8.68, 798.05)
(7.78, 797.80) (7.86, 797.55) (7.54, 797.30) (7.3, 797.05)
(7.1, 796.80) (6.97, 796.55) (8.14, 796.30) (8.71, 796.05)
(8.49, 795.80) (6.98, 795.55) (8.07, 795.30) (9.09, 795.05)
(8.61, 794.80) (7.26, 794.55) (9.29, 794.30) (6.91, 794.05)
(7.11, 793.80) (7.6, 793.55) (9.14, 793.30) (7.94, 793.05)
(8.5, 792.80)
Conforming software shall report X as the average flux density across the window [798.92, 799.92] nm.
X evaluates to 8.1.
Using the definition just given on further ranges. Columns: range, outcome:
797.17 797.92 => 7.72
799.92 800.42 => 8.43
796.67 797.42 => 7.31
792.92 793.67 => 8.23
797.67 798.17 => 8.22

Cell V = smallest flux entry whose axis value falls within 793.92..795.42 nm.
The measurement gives 6.91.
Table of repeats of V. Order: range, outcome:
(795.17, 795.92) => 6.98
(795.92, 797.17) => 6.97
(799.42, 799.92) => 7.9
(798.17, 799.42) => 7.58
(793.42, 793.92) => 7.11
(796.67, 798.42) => 7.1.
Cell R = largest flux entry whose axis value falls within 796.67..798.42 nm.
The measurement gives 8.68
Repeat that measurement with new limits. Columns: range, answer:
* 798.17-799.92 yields 8.52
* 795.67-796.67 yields 8.71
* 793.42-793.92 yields 7.6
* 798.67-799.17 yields 8.45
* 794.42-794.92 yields 8.61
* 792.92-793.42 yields 9.14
